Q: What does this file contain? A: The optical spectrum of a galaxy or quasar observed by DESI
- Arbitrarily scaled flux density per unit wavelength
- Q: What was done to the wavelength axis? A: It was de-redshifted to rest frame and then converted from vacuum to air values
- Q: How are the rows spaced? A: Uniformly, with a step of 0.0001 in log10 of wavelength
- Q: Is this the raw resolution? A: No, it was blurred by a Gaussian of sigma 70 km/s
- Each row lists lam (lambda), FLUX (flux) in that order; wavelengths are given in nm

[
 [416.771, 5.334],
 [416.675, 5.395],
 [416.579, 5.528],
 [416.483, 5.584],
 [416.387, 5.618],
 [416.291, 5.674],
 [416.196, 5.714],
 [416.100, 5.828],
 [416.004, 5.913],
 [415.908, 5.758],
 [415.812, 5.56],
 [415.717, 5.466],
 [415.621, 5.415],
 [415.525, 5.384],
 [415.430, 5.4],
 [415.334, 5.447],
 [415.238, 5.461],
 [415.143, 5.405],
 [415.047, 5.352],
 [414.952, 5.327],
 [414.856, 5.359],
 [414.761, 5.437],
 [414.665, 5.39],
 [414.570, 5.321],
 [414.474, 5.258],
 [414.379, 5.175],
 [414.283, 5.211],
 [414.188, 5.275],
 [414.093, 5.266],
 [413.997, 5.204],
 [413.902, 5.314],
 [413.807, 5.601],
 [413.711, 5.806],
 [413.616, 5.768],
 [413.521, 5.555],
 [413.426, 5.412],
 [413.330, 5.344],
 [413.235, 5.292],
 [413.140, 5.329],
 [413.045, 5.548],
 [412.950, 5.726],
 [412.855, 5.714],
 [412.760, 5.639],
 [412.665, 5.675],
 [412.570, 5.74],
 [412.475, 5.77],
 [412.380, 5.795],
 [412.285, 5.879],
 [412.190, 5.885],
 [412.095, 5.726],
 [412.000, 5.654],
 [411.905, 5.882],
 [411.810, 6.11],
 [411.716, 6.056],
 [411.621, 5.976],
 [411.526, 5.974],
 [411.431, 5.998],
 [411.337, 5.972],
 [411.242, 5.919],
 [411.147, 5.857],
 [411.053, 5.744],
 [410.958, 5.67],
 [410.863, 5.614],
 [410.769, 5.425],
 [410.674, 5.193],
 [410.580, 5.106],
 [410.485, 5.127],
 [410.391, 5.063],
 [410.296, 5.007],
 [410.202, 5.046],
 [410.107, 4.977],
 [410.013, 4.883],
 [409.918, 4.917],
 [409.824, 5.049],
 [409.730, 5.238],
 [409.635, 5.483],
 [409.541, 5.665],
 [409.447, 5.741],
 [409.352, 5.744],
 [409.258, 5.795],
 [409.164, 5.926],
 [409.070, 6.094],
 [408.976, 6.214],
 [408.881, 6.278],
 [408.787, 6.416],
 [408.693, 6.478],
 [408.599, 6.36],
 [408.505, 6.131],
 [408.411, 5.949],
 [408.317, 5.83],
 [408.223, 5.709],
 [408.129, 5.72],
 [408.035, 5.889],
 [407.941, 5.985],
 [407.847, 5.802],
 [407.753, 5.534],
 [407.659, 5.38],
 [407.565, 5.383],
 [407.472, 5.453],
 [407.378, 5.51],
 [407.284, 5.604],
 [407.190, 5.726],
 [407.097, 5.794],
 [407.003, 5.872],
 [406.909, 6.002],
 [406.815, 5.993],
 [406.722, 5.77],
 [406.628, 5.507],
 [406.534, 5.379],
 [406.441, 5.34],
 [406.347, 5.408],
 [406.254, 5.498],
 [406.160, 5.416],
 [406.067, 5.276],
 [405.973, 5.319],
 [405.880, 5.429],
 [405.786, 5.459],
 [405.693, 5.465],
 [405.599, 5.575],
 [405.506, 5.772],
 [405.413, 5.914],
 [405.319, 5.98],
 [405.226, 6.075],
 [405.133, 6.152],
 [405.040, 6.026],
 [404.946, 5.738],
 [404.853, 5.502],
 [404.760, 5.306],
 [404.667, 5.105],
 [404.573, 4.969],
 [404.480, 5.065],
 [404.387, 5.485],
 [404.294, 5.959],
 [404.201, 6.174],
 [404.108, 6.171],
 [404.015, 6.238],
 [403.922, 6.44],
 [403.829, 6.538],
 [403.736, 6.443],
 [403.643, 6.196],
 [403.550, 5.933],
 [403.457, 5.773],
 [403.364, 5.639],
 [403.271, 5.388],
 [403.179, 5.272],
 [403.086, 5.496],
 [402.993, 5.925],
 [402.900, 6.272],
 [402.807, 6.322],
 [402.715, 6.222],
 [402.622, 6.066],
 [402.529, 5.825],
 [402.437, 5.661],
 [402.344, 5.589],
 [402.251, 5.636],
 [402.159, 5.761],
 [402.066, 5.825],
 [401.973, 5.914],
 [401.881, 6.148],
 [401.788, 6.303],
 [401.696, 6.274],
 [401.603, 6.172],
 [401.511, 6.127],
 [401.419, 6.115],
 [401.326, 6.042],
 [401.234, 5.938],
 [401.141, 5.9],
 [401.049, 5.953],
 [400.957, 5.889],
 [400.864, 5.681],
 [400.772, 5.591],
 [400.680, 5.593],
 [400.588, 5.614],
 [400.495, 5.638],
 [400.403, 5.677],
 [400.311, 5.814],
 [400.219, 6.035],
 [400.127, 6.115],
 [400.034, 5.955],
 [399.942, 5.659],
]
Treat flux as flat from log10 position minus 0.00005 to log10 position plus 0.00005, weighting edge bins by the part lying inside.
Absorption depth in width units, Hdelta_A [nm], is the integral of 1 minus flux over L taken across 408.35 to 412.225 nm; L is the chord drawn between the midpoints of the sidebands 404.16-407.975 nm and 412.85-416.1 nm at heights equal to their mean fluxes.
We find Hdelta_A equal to -0.11 nm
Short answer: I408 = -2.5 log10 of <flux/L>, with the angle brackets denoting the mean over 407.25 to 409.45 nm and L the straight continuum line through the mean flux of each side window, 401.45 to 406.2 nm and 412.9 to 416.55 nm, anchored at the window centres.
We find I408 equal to -0.04 mag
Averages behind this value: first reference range 5.82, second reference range 5.47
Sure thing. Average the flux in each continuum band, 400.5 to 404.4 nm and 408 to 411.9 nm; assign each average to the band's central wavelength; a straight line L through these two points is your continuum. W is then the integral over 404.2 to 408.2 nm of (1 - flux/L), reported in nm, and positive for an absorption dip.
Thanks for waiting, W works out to 0.138 nm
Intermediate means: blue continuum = 5.94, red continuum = 5.69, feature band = 5.62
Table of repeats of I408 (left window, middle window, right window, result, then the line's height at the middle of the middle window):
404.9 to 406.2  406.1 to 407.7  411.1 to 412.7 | 0.03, 5.73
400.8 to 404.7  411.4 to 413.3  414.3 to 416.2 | -0.04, 5.56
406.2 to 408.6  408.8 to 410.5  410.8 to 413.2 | 0.05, 5.74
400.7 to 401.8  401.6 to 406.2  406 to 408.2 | 0.00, 5.82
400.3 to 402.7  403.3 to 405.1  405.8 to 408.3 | -0.01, 5.75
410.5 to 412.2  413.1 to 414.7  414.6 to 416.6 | 0.05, 5.61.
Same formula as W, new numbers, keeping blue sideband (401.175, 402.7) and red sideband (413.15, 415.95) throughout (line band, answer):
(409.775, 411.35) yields 0.08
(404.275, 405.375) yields 0.04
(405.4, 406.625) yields 0.07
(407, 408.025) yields 0.01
